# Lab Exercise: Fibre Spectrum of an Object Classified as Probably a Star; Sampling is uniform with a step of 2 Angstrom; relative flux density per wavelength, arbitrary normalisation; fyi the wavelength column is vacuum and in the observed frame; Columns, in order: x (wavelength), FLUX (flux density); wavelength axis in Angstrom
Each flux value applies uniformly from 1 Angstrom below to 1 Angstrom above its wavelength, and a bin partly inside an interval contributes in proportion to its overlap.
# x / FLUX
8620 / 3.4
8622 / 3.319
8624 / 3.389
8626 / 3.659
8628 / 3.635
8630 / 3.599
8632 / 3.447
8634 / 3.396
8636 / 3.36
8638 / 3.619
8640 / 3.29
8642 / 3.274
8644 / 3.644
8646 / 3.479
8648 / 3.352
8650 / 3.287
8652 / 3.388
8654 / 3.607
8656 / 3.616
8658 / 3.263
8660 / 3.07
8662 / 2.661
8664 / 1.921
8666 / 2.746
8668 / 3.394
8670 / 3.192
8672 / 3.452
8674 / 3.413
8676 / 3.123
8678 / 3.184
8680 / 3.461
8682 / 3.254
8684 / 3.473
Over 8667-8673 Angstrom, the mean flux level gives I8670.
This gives 3.35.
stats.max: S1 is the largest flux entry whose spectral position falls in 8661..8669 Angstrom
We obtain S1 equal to 3.394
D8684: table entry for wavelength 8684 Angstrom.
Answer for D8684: 3.473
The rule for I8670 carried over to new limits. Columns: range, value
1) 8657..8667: 2.73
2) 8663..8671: 2.81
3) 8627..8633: 3.56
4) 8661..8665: 2.29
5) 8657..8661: 3.17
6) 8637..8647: 3.46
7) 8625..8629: 3.65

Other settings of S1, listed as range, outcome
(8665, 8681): 3.461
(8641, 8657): 3.644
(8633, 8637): 3.396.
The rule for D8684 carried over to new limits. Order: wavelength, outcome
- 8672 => 3.452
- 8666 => 2.746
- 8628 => 3.635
